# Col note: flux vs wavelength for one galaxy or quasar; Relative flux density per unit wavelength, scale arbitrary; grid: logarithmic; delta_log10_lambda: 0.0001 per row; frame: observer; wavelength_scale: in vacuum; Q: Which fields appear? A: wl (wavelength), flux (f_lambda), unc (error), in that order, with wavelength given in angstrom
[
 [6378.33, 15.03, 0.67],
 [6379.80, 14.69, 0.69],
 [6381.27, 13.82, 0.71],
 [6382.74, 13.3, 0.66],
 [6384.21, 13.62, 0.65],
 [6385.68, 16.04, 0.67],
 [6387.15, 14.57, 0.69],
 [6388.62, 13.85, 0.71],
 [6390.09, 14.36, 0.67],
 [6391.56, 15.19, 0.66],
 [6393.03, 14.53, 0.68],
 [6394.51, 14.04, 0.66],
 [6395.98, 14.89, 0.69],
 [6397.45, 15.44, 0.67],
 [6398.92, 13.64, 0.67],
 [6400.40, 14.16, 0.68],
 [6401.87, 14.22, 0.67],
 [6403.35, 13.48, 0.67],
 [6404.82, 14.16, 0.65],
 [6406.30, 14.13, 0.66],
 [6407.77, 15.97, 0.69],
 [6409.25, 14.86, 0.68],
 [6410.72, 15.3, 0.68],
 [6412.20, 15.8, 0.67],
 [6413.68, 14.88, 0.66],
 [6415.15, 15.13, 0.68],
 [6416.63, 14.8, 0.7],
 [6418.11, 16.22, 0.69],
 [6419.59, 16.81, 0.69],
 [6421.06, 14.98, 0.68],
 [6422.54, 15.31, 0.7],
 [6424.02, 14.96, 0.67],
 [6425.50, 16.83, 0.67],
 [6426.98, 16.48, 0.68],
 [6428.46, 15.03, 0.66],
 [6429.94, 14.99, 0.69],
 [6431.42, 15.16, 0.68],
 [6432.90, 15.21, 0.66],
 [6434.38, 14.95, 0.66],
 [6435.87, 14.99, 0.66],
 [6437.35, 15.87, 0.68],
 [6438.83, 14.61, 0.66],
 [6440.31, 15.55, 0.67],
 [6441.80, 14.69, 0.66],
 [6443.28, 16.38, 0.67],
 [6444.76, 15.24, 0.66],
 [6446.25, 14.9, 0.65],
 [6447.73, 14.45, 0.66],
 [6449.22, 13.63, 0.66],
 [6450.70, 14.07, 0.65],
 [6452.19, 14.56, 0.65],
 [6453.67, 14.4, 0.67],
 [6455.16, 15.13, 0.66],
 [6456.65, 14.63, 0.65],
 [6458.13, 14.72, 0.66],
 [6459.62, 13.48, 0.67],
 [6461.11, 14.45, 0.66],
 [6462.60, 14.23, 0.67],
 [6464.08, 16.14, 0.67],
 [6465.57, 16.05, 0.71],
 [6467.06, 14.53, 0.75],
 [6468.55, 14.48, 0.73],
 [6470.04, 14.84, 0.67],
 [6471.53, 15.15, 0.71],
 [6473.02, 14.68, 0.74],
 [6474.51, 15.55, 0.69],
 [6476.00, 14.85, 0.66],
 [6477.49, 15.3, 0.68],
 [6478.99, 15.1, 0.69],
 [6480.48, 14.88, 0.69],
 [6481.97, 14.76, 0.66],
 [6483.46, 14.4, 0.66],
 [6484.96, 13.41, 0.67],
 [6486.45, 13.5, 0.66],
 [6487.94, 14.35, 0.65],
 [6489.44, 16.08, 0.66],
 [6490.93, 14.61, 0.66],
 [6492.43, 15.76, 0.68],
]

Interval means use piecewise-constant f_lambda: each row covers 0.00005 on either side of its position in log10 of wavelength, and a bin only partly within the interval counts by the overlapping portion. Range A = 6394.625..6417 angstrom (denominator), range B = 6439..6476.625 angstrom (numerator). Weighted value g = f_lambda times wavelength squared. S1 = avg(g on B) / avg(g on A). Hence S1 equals 1.0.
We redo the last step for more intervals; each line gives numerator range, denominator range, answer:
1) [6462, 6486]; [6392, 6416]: 1.04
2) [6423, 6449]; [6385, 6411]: 1.06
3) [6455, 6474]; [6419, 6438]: 0.97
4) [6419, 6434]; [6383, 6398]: 1.08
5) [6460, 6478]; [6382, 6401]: 1.06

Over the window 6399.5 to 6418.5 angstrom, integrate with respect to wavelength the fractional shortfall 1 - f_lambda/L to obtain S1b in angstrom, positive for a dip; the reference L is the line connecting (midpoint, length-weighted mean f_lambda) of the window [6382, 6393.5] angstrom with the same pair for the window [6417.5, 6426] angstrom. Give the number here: 0.6 angstrom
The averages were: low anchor 14.4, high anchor 15.8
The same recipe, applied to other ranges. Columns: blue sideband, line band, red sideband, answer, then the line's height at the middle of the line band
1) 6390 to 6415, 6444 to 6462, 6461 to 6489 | 0.3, 14.8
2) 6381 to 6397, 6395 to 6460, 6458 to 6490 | -1.8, 14.6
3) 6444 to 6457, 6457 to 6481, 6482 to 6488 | -1.1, 14.2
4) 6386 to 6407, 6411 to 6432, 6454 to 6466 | -1.4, 14.5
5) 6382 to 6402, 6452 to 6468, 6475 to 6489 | -0.3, 14.5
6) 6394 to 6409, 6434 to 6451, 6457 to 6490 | -0.4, 14.6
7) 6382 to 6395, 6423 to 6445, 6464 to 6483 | -1.0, 14.7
